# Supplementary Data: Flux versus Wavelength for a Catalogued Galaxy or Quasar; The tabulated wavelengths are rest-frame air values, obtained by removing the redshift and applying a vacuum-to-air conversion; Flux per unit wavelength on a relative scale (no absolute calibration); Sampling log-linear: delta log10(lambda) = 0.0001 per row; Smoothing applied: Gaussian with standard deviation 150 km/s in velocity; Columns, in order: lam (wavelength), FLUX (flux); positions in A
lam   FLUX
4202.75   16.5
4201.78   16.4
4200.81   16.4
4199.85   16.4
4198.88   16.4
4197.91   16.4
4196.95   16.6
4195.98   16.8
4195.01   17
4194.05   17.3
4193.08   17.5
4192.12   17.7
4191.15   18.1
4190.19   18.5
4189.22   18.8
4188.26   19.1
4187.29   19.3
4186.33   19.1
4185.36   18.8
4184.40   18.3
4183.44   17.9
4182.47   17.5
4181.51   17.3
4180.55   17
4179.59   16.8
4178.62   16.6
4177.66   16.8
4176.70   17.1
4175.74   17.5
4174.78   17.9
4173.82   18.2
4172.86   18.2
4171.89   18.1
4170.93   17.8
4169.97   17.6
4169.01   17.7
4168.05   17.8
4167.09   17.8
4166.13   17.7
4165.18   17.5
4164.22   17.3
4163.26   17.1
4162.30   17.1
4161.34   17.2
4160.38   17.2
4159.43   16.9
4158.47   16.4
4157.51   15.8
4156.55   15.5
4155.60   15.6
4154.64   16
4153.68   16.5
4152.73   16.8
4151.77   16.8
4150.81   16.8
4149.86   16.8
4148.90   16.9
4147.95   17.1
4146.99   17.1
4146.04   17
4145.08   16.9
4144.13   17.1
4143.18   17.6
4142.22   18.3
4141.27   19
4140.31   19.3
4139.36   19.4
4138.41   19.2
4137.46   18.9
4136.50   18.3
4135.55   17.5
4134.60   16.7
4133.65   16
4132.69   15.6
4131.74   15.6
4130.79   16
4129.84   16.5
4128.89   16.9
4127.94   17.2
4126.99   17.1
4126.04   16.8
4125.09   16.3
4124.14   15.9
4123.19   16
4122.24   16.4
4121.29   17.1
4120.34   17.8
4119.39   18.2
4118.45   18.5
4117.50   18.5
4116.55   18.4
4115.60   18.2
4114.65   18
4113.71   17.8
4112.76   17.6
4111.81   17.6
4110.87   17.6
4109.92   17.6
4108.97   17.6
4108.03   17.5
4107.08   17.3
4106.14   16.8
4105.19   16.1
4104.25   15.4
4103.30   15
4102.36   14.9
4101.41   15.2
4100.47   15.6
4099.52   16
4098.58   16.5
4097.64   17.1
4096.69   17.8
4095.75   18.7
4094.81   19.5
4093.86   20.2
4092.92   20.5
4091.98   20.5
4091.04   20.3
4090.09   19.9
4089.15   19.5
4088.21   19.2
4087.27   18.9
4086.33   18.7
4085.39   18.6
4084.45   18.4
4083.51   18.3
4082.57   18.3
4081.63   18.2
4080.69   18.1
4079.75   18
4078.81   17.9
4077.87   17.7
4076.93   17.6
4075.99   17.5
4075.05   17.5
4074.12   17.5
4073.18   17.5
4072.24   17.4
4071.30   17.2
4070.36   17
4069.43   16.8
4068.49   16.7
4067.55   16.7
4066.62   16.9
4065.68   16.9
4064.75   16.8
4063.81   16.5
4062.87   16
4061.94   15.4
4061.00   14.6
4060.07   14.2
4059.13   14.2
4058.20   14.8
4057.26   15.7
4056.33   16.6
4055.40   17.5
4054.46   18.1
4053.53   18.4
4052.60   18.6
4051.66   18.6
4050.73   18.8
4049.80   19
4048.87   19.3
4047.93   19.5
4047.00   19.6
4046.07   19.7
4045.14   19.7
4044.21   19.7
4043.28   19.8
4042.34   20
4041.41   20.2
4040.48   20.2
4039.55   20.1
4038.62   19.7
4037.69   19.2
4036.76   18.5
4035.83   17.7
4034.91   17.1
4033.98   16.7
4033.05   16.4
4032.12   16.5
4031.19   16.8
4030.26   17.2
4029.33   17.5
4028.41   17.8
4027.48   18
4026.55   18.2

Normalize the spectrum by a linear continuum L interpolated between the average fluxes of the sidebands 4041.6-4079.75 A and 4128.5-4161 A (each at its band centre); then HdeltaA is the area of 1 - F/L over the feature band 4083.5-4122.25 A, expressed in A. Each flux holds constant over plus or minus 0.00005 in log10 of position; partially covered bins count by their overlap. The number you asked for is -1.3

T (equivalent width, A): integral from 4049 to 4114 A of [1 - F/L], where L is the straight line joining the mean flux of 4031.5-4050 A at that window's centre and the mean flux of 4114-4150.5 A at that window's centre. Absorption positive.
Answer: 2.7 A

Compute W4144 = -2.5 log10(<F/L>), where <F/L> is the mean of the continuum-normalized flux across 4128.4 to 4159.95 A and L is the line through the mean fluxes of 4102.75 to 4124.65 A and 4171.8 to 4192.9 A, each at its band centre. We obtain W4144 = 0.03 mag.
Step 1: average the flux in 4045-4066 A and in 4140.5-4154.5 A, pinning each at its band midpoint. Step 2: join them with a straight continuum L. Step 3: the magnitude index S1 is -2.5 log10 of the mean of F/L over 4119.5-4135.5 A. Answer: 0.04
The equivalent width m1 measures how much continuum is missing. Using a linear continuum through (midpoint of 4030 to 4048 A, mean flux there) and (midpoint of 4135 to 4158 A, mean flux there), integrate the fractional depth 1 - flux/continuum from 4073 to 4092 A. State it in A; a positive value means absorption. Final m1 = -0.3 A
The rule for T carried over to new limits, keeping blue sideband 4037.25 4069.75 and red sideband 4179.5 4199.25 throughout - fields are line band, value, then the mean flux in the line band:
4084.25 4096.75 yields -1.1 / 19.4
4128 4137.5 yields 0.6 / 16.7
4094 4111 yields 0.9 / 16.8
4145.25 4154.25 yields 0.5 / 16.9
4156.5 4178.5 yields 0.5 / 17.3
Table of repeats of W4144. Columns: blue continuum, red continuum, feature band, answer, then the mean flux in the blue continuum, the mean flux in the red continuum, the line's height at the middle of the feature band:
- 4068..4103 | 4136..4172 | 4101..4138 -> 0.04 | 18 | 17.4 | 17.7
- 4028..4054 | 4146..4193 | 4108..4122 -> 0.00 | 18.7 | 17.4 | 17.9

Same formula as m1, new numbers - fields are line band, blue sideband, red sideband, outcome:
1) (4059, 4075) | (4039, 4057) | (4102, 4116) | 1.73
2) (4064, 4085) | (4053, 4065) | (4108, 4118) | -1.14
